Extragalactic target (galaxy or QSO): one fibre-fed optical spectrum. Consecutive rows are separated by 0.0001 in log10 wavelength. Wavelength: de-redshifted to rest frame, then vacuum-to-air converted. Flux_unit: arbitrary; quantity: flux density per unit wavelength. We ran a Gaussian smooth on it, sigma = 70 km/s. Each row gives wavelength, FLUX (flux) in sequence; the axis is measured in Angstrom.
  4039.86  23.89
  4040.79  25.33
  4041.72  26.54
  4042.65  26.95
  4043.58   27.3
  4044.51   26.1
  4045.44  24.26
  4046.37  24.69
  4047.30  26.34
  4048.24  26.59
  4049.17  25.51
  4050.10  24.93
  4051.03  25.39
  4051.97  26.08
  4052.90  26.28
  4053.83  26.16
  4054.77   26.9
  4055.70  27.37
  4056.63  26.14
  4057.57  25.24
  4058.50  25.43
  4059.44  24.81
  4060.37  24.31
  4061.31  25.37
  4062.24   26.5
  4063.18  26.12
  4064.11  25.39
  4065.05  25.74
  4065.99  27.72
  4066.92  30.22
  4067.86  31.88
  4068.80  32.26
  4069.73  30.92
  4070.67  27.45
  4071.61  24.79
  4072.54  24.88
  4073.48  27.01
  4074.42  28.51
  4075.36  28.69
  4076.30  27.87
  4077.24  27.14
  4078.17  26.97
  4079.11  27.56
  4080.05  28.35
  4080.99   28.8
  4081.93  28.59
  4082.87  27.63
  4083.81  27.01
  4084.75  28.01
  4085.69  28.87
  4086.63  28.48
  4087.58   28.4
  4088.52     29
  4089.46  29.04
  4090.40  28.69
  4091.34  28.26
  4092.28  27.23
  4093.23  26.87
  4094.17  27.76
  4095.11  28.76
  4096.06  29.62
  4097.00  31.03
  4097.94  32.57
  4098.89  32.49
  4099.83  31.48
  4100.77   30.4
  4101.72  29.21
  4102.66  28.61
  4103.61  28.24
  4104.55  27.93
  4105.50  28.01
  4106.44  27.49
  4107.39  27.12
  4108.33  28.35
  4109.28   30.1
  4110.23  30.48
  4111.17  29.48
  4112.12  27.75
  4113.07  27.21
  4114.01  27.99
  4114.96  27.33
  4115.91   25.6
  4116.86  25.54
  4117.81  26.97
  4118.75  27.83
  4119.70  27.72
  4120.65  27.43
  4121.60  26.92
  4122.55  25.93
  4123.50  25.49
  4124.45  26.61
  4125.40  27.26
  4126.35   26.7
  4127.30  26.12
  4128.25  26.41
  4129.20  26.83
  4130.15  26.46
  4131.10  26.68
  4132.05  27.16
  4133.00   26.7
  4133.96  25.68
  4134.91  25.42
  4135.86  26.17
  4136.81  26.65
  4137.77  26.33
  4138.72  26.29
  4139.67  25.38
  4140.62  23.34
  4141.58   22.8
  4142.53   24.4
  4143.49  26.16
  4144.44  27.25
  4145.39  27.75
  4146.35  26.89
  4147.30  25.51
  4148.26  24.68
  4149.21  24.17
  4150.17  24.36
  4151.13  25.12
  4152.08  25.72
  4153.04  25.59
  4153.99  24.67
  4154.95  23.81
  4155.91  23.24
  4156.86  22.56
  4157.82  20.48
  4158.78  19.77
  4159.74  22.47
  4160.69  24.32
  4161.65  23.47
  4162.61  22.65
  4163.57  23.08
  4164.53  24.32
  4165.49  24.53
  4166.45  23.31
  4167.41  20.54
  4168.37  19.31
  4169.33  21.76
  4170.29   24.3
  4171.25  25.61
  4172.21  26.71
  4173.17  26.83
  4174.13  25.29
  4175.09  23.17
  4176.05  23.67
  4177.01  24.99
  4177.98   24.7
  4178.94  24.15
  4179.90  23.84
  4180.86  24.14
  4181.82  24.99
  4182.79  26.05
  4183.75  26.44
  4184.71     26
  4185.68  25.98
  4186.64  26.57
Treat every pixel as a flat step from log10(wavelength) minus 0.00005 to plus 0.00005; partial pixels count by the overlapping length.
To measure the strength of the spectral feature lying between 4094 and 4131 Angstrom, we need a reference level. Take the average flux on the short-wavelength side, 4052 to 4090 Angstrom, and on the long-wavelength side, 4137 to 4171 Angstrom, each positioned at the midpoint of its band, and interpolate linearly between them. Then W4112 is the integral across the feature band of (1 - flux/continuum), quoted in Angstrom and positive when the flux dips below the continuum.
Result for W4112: -3.33 Angstrom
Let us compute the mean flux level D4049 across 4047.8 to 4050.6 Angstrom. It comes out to 25.7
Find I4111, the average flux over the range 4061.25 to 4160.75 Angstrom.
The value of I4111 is 27.1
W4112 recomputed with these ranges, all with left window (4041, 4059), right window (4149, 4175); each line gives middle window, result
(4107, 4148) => -3.9 Angstrom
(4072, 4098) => -3.0 Angstrom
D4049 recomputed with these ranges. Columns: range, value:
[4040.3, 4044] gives 26.5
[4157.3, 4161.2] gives 21.8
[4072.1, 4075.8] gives 27.2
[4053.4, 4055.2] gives 26.4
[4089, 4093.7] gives 28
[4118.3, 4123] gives 27.1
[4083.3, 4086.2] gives 28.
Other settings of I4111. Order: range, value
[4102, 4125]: 27.6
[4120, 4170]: 24.9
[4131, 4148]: 25.9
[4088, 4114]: 29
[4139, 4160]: 24.4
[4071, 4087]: 27.6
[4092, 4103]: 29.7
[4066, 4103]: 28.7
